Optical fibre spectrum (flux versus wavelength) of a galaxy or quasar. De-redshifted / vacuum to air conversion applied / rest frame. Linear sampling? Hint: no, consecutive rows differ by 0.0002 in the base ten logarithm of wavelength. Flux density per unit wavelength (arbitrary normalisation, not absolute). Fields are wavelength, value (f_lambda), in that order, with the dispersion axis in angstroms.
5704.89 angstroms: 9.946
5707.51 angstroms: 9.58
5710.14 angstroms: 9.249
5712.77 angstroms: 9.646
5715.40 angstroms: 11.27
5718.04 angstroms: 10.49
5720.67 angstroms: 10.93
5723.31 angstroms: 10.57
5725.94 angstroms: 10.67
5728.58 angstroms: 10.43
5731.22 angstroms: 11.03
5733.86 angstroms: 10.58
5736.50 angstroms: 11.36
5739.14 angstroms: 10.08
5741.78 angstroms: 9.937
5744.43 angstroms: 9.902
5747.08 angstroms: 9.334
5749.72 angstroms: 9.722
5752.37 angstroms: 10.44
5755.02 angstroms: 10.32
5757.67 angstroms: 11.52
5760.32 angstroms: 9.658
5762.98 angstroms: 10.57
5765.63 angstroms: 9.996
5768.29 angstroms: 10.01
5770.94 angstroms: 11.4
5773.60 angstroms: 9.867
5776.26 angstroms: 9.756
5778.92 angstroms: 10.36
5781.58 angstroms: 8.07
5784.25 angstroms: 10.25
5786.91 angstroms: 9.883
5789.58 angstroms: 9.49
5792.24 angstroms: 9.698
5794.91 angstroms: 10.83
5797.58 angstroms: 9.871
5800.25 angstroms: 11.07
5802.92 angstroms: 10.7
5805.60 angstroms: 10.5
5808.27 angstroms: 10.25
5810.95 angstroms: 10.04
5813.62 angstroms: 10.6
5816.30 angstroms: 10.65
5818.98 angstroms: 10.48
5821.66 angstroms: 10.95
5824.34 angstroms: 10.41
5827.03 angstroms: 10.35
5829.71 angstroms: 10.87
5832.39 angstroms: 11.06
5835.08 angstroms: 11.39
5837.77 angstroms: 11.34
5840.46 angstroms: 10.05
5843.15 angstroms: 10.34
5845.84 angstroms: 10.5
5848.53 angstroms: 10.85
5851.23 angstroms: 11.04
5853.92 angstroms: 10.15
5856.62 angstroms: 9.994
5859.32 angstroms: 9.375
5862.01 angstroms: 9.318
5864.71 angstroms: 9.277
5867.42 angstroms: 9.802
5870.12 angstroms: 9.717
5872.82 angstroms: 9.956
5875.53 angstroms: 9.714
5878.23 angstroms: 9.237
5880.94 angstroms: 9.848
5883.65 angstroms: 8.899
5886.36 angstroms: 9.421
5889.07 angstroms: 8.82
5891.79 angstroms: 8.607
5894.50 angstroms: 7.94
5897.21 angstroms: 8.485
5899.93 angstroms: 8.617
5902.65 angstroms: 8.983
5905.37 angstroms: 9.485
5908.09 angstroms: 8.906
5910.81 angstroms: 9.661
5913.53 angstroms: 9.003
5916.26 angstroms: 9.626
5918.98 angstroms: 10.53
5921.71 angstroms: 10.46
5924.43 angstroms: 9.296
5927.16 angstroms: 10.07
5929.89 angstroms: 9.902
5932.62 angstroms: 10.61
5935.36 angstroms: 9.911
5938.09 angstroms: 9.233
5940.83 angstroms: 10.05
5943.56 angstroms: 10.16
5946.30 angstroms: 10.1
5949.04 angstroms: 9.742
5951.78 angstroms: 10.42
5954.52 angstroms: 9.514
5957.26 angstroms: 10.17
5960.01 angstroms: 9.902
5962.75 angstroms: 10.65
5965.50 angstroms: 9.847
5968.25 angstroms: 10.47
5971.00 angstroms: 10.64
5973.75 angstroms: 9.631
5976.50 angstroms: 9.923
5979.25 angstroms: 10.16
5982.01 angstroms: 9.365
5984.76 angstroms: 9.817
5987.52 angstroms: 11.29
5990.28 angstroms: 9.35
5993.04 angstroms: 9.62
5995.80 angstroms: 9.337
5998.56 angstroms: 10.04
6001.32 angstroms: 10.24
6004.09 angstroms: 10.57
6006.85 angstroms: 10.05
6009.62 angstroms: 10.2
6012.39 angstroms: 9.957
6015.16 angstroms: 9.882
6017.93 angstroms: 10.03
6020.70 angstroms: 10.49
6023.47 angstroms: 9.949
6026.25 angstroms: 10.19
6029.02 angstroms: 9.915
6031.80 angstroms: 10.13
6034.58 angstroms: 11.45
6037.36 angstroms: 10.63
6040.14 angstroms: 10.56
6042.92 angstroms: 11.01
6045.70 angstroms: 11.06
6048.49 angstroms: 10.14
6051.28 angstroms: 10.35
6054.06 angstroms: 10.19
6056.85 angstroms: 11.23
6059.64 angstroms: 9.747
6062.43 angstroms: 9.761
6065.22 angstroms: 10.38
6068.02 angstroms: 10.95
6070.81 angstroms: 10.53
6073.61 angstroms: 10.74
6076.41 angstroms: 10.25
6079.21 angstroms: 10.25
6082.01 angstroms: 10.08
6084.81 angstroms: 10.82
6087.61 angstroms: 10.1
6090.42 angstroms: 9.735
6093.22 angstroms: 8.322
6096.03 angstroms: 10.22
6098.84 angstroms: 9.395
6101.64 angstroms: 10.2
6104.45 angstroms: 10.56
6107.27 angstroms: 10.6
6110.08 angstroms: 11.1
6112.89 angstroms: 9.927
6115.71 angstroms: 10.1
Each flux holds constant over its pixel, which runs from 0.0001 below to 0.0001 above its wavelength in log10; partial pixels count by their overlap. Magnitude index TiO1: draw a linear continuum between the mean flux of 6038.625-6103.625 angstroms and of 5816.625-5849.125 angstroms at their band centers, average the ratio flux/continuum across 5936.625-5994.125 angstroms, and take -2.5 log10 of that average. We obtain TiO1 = 0.05 mag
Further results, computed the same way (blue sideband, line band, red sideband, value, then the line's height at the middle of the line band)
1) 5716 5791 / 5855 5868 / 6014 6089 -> 0.08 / 10.3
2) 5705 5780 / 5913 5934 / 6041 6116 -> 0.03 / 10.3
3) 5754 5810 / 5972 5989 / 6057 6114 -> 0.02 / 10.2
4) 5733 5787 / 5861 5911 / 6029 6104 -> 0.12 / 10.2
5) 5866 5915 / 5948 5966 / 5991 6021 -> -0.04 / 9.65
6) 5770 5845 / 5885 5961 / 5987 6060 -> 0.08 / 10.3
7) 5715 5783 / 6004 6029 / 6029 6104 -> 0.02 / 10.3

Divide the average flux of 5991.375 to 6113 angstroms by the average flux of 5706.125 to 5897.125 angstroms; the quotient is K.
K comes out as 1.01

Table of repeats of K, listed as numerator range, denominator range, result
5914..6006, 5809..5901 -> 1.01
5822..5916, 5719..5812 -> 0.95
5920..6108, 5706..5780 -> 0.98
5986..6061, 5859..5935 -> 1.09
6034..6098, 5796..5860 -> 0.98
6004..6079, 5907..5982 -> 1.04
